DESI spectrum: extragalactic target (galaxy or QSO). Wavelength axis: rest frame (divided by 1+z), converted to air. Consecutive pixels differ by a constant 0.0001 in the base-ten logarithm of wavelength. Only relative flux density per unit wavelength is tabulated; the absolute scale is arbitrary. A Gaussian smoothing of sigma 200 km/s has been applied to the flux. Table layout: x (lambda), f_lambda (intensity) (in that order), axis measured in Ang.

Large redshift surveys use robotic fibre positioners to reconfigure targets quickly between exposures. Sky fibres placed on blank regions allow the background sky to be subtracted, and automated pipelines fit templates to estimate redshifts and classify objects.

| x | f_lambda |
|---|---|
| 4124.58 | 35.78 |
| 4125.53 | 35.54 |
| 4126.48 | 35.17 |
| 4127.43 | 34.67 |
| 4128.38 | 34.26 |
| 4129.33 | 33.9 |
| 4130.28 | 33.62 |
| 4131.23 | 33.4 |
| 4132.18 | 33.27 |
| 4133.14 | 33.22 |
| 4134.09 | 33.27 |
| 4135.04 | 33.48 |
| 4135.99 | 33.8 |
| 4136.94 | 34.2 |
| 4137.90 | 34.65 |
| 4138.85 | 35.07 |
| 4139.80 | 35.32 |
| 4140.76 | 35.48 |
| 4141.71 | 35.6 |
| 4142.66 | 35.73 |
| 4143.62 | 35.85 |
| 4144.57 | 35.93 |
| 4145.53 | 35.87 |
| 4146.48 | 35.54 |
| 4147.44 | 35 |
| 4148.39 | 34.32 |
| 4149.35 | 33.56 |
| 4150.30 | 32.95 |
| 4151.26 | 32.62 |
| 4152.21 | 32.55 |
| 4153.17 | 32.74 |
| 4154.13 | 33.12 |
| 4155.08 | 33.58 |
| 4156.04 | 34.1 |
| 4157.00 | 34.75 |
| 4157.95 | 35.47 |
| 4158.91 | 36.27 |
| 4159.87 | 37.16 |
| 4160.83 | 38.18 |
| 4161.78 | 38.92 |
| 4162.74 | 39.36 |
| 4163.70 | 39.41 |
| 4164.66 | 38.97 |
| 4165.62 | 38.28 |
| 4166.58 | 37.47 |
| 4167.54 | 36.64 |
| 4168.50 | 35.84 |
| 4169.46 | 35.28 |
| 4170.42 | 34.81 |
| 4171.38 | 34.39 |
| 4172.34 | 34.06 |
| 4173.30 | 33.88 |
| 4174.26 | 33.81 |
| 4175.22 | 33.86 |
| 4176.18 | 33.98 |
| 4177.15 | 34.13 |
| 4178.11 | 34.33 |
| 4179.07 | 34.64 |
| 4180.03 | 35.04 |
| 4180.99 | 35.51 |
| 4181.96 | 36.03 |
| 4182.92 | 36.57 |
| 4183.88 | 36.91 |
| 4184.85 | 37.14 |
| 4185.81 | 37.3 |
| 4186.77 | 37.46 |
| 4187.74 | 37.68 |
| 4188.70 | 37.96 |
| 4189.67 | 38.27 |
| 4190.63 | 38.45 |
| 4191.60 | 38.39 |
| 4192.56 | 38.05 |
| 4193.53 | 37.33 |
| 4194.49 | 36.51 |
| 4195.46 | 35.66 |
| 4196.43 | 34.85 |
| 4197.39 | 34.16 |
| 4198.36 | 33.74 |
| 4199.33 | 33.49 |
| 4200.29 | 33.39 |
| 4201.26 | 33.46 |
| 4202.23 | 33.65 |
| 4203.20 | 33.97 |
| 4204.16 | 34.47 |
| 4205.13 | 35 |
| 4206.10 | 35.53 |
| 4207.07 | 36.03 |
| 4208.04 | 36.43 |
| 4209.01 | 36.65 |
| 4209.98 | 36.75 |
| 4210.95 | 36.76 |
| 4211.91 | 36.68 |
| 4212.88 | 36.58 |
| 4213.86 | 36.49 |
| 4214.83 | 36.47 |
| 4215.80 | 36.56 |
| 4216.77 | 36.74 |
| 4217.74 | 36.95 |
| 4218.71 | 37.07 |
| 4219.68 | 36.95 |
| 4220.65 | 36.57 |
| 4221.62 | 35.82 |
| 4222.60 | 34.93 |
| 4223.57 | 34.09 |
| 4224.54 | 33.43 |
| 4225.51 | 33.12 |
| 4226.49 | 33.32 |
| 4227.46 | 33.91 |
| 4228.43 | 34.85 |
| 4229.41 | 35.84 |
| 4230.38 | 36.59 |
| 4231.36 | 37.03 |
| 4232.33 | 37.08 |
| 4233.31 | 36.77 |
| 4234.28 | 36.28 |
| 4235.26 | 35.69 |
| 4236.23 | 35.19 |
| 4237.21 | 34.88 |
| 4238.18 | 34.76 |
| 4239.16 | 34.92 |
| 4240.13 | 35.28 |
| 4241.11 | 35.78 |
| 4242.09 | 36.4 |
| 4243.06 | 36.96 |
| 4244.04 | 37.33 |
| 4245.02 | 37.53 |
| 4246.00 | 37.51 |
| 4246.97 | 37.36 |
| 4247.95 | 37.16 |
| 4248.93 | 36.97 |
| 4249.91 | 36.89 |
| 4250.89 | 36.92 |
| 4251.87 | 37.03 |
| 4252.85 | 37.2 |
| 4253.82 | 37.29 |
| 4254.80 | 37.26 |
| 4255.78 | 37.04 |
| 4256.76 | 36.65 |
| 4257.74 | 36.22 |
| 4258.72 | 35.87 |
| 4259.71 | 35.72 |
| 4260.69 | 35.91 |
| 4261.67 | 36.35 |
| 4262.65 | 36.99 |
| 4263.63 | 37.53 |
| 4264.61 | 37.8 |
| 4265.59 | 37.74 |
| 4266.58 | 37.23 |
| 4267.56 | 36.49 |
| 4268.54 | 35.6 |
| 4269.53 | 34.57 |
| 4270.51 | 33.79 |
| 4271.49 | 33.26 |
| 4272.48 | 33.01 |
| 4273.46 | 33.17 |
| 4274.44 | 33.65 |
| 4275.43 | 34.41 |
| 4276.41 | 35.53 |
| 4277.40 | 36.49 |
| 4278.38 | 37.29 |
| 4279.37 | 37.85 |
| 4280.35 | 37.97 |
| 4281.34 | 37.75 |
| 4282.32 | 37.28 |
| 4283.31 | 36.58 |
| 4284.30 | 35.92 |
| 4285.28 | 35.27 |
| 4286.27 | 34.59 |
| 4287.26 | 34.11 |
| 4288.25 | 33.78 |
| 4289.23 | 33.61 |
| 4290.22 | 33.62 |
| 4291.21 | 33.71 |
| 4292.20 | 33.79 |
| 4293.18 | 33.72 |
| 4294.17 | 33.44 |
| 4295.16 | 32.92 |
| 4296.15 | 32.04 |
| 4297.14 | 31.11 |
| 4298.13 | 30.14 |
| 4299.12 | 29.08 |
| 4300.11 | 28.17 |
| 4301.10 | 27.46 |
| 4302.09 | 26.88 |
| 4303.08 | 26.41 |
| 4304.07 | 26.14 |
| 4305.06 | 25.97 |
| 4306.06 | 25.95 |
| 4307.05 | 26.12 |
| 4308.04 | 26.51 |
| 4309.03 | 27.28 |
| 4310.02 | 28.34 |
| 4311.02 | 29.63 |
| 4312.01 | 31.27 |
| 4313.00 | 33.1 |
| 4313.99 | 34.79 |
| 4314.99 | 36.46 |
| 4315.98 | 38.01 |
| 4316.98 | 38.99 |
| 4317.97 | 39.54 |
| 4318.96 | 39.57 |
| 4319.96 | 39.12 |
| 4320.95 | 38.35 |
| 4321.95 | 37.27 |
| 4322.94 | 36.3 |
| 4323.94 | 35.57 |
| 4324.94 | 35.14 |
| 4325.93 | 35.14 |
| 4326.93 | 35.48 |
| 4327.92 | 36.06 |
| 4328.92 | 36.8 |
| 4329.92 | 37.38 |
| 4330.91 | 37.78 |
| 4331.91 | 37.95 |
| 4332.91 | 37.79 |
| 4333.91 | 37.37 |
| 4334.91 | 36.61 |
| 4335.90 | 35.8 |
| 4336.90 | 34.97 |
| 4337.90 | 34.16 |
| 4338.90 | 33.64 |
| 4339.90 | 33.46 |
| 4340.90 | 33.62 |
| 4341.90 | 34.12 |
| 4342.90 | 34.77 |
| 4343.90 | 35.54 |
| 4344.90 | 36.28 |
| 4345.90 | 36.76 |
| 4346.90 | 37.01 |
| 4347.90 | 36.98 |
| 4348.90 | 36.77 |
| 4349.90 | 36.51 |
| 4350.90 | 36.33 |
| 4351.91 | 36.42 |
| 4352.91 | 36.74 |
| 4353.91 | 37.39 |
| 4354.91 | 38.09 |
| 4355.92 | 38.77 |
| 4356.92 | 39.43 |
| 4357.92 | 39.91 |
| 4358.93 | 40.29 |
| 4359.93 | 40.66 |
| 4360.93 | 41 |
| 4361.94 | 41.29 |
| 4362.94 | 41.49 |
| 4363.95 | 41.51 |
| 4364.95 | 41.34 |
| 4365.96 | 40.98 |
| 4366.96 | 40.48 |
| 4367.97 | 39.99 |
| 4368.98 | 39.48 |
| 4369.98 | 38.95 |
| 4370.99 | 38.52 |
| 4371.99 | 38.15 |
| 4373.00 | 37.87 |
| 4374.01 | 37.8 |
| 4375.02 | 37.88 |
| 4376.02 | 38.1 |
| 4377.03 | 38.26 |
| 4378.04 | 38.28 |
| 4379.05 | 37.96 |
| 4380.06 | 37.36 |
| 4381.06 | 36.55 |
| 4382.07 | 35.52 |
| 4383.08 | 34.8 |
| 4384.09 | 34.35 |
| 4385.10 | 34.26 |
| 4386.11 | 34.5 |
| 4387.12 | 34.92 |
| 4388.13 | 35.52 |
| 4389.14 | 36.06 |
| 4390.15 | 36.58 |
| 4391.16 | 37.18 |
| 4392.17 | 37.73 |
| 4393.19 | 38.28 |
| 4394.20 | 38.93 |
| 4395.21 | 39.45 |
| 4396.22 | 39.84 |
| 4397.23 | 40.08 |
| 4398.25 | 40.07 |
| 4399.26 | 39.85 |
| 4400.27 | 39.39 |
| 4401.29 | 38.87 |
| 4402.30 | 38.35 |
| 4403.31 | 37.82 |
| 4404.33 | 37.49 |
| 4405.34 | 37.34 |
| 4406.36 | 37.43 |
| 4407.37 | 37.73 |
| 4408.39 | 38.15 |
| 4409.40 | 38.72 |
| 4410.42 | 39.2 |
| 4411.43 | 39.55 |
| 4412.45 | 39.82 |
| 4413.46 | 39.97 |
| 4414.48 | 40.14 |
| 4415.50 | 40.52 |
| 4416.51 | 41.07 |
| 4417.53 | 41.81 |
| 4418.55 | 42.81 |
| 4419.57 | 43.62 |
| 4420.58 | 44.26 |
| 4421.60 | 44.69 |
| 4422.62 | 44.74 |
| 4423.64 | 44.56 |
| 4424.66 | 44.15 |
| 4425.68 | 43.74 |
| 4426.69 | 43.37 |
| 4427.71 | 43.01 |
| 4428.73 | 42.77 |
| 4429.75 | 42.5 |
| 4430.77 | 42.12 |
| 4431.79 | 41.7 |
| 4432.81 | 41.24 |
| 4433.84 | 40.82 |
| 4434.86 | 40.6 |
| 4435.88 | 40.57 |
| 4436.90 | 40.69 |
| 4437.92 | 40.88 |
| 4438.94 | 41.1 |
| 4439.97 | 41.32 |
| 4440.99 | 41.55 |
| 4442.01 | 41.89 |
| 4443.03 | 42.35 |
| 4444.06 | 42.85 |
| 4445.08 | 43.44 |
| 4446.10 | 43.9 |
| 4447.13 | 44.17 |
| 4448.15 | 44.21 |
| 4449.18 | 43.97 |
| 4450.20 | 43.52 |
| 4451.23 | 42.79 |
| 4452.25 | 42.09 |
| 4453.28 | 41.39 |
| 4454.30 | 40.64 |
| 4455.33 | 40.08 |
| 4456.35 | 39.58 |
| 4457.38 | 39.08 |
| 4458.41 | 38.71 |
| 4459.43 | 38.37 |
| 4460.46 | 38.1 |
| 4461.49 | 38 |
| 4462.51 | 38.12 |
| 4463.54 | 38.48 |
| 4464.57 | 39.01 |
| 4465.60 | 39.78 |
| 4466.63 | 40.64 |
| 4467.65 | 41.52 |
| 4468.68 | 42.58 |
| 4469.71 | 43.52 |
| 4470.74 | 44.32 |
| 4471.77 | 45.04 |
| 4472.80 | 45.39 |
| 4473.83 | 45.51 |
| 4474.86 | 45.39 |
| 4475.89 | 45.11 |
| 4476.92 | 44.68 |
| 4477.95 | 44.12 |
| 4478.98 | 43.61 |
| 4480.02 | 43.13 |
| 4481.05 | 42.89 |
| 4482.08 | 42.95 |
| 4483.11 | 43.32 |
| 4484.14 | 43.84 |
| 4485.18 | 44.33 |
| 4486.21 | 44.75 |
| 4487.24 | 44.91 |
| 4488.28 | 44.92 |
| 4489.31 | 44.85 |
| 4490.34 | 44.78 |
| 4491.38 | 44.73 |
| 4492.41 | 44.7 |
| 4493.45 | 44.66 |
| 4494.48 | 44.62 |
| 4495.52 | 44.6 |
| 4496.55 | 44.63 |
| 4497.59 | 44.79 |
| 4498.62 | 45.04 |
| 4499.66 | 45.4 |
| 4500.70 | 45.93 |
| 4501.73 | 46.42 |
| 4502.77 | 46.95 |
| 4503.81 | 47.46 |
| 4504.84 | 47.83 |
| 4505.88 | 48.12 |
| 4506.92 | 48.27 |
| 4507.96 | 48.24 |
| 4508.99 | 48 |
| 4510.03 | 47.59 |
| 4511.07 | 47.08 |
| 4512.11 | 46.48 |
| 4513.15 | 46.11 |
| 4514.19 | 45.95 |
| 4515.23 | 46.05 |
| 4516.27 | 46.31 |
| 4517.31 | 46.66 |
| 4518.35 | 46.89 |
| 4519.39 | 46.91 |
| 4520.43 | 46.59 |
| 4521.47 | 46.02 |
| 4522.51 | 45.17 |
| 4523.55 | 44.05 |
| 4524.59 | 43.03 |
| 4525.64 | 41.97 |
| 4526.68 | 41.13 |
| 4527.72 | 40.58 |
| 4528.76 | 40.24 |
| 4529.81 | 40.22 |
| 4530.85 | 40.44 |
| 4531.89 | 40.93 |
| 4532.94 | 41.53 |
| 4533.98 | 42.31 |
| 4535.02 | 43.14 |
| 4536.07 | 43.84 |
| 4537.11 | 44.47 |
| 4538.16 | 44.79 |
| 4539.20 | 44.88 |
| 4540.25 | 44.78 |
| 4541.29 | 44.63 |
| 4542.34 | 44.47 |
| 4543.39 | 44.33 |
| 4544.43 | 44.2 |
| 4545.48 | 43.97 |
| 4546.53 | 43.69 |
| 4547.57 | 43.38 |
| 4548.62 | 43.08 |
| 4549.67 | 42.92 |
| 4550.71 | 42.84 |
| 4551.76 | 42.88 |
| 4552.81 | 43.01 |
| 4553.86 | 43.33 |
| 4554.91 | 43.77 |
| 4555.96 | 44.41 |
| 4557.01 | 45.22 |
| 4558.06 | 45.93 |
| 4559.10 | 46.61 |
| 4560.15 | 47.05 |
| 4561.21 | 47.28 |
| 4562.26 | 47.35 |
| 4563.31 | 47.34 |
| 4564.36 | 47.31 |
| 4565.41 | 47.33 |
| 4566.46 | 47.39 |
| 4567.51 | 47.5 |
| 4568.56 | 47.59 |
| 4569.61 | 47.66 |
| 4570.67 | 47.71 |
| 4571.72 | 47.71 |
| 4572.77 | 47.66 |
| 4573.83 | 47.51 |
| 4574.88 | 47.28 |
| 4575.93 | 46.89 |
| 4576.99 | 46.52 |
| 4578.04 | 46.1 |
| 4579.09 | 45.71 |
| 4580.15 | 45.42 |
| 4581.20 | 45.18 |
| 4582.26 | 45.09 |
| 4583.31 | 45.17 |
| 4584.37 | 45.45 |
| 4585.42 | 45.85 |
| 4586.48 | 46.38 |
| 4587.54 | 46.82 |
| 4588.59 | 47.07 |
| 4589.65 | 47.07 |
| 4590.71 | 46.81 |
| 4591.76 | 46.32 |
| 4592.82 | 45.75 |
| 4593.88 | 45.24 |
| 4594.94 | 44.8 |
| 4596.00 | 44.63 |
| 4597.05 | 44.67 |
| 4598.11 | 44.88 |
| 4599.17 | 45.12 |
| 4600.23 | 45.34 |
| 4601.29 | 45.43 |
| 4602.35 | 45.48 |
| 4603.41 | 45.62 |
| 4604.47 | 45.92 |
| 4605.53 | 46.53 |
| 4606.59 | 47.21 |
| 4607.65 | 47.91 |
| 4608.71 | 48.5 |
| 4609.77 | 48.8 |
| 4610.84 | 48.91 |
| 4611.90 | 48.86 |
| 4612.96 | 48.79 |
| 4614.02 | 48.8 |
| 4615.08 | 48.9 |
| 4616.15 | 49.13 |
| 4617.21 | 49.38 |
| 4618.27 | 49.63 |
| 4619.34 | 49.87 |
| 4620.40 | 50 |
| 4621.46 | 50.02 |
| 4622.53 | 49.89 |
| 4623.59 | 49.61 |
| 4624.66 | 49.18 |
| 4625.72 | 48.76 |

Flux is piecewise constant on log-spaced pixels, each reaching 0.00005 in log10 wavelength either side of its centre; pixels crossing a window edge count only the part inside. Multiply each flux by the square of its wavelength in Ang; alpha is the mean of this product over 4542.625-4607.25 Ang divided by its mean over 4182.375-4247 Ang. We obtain 1.5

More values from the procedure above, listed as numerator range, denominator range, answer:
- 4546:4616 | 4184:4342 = 1.52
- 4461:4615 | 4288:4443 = 1.31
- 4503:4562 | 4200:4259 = 1.43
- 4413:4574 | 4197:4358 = 1.38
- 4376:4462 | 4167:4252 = 1.23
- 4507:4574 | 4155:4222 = 1.47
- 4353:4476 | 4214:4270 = 1.20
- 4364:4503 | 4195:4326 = 1.28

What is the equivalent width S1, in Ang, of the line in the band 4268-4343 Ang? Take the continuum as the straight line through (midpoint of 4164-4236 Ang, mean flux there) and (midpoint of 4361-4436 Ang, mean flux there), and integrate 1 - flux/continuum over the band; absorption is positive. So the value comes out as 7.6 Ang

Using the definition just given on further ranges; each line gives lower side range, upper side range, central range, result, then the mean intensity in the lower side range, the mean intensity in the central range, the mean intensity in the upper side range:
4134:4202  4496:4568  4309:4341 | 3.2 Ang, 35.5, 35.7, 45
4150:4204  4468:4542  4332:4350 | 2.0 Ang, 35.7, 35.7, 44.7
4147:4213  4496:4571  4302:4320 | 3.5 Ang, 35.7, 31.5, 45.1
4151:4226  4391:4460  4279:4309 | 4.9 Ang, 35.8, 31.8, 41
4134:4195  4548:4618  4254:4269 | 0.6 Ang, 35.7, 36.7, 46.3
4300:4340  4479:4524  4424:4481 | 0.5 Ang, 33.7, 42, 45.6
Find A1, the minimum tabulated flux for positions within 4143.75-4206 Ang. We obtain 32.55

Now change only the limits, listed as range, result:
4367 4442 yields 34.26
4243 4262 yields 35.72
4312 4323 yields 31.27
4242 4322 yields 25.95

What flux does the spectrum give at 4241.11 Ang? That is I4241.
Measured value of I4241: 35.78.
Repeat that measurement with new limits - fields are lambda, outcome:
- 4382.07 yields 35.52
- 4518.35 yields 46.89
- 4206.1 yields 35.53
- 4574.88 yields 47.28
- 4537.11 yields 44.47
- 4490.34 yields 44.78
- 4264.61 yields 37.8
